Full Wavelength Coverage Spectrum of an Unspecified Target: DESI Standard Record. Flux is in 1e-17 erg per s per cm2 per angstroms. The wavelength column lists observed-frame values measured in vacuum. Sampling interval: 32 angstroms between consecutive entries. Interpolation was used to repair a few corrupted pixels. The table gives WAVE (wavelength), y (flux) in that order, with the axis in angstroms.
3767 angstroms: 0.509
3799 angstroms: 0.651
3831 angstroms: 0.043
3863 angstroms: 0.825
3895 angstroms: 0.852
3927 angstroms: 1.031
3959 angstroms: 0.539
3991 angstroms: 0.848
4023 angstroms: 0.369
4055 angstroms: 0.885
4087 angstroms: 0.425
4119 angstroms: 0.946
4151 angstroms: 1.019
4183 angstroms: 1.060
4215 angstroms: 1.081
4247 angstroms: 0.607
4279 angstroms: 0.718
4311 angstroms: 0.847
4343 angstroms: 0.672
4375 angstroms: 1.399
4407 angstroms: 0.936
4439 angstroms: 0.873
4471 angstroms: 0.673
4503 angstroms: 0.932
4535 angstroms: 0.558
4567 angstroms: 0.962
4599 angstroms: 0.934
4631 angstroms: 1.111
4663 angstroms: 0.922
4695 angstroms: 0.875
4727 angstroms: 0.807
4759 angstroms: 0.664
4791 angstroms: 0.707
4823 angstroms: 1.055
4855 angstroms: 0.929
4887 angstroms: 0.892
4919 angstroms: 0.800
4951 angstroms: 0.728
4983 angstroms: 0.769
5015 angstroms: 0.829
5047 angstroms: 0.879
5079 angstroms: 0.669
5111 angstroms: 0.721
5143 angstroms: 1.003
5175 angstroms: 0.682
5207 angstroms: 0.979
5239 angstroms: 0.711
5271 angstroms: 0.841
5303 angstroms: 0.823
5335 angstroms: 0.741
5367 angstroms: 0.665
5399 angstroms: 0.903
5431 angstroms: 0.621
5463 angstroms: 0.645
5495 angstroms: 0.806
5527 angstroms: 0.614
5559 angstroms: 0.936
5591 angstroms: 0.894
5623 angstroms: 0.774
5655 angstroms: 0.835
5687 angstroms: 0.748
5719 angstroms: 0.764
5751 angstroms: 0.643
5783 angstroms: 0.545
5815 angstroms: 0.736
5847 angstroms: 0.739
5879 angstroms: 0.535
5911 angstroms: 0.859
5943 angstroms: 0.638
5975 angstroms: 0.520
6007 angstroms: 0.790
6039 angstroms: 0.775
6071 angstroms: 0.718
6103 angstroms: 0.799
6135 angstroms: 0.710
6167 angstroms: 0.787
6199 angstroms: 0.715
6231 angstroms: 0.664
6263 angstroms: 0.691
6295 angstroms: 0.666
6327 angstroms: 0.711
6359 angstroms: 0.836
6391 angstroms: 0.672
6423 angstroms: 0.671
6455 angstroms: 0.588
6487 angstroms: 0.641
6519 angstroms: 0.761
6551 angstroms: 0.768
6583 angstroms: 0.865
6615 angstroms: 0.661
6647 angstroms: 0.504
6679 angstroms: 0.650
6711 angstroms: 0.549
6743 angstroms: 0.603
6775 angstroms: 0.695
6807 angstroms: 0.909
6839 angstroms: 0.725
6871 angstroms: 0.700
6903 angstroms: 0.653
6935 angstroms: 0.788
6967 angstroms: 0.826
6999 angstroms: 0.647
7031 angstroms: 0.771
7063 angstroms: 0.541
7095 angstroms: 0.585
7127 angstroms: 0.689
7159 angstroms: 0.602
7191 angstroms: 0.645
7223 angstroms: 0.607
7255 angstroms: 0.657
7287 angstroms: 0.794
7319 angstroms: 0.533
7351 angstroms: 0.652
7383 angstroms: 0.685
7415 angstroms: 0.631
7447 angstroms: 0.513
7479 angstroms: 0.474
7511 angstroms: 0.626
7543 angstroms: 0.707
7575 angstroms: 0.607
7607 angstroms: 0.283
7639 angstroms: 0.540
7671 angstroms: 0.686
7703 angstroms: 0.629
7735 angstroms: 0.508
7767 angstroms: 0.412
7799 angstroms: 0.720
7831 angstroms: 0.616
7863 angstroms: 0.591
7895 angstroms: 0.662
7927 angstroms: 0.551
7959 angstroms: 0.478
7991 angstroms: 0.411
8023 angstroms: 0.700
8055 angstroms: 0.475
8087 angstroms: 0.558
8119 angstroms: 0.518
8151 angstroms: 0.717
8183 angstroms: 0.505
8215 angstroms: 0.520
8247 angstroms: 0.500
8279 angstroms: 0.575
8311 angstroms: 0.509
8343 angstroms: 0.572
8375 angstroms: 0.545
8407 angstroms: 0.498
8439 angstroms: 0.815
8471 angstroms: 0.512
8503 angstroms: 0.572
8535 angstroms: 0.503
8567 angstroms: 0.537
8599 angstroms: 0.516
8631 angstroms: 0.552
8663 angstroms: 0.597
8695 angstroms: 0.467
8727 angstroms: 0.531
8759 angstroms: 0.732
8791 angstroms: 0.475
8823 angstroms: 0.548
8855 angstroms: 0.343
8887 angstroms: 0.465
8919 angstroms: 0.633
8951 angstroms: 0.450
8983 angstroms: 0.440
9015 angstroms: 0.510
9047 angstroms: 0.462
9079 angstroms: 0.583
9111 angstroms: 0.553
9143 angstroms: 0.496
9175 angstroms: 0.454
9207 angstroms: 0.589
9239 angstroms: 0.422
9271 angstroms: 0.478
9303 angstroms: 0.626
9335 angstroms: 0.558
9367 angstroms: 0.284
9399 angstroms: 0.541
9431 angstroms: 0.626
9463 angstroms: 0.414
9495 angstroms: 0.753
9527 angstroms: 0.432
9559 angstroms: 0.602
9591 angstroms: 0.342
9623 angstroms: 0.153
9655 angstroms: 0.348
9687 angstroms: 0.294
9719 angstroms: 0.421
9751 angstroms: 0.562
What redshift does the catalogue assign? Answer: 0.039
